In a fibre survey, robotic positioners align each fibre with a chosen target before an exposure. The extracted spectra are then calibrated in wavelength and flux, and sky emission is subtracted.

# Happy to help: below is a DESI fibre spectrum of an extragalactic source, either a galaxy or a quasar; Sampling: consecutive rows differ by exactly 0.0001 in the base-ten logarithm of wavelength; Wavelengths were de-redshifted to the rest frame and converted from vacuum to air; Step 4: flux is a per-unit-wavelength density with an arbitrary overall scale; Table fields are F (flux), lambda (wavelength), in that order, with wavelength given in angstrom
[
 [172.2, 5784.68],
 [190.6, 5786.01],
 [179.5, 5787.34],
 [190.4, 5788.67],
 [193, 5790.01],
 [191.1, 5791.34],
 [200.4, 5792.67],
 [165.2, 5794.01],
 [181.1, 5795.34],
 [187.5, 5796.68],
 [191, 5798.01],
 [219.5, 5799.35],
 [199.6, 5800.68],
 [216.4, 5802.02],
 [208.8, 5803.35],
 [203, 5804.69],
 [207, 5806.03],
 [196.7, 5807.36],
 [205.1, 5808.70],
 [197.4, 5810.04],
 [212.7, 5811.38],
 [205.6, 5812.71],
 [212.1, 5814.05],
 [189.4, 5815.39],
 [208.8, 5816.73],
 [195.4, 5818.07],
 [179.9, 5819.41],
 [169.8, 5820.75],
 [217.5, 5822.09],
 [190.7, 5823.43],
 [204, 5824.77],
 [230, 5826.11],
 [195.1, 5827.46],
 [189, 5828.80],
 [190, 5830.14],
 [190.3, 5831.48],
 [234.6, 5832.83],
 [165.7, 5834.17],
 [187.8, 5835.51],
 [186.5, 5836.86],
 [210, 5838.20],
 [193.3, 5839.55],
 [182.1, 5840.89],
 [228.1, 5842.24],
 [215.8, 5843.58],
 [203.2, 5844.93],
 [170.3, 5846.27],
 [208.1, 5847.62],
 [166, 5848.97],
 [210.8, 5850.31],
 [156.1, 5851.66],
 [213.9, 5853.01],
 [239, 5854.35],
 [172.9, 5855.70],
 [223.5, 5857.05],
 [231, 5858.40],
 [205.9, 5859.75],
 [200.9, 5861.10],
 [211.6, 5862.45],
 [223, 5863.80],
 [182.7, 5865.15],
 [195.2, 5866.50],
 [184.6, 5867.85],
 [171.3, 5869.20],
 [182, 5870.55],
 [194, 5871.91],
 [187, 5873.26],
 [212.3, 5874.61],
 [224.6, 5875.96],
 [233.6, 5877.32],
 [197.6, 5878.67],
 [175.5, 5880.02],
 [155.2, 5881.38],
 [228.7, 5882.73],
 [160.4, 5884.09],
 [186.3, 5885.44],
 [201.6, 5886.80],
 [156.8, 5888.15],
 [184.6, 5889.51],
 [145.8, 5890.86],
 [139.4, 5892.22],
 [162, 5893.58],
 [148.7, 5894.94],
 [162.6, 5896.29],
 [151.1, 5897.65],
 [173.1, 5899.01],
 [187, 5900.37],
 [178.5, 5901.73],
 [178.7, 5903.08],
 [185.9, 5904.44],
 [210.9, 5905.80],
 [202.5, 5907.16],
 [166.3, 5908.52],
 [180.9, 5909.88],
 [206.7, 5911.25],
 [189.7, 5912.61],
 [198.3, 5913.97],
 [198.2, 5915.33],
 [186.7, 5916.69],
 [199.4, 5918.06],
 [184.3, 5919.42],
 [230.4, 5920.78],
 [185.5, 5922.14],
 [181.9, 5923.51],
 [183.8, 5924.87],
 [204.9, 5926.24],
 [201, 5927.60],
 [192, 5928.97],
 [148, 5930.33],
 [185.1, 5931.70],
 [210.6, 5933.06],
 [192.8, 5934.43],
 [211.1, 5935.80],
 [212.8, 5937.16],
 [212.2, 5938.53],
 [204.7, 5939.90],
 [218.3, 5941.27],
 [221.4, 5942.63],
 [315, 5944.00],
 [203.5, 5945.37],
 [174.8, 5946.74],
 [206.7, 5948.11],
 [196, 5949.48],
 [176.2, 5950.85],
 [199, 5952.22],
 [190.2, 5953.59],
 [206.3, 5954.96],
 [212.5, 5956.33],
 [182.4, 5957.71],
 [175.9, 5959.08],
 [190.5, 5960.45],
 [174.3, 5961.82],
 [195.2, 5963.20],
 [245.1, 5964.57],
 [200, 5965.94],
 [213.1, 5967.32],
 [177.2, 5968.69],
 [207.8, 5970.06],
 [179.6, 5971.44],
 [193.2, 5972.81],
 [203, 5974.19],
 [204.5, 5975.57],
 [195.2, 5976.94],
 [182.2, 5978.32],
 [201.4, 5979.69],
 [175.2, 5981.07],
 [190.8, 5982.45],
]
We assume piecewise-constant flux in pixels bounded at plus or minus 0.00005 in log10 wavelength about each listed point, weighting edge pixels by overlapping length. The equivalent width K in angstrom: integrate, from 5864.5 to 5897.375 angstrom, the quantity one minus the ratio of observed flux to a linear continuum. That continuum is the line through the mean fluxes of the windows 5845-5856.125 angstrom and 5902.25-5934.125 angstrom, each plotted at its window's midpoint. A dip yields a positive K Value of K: 1.9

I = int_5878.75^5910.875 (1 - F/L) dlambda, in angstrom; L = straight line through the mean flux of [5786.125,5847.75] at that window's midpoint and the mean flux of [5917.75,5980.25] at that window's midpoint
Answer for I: 3.7 angstrom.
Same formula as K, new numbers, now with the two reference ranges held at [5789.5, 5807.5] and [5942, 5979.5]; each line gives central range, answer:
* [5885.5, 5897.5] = 2.2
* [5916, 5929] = 0.3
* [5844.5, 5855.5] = 0.2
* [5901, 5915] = 0.7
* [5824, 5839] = 0.0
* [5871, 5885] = 0.2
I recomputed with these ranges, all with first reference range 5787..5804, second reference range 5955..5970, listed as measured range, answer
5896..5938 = 1.4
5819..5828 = -0.2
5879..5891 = 1.0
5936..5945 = -1.4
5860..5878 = -0.4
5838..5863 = -0.8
